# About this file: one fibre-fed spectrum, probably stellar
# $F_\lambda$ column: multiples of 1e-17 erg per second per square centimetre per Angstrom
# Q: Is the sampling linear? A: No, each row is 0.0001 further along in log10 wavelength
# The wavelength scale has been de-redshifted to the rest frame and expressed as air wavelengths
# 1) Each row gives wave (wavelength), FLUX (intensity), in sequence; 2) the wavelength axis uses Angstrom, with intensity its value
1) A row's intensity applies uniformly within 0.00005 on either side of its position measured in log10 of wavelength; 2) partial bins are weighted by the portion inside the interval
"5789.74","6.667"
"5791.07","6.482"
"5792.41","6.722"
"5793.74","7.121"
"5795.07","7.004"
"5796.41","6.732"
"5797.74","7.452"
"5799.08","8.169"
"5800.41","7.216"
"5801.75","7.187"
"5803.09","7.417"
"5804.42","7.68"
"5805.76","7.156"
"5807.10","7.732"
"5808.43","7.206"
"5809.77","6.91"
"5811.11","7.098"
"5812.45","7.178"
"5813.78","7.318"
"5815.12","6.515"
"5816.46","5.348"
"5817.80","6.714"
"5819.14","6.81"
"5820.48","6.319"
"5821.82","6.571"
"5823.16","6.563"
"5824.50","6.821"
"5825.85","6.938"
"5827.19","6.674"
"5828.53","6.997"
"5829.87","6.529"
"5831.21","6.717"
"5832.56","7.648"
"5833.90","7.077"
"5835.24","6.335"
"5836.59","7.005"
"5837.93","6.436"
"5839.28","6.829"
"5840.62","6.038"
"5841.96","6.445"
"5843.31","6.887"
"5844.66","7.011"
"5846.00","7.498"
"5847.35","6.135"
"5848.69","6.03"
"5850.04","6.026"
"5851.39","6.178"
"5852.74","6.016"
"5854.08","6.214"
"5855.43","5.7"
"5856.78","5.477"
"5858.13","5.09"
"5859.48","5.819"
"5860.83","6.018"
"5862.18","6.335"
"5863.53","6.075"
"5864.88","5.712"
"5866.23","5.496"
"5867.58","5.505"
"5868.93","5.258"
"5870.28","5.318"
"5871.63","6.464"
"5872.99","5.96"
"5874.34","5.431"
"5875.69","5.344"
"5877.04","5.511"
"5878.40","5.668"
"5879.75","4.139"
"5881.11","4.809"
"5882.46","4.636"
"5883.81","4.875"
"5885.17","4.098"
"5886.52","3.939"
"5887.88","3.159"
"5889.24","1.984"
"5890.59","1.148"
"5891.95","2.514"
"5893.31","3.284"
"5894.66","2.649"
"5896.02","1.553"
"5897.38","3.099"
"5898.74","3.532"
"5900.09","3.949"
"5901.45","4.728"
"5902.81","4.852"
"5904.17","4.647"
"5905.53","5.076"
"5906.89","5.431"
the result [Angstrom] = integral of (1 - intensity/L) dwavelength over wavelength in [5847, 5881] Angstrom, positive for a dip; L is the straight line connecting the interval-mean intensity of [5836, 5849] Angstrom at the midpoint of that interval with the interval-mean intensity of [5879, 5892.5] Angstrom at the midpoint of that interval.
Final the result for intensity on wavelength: -4.4 Angstrom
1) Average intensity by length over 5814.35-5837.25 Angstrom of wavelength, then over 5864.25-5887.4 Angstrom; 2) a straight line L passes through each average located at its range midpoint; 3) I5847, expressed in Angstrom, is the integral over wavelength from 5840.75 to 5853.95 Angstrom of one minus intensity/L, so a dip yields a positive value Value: -0.9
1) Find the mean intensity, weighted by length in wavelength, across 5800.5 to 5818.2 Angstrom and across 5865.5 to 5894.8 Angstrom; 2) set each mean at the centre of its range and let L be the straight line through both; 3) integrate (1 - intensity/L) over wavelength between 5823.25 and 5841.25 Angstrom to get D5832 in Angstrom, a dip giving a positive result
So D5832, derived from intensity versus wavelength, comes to -1.6 Angstrom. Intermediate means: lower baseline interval 7.05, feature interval 6.77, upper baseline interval 4.45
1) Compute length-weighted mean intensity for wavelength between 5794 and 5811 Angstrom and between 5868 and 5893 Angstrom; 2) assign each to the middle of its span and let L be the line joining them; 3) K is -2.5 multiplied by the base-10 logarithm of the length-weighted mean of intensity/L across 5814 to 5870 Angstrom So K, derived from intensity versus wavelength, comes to -0.09 mag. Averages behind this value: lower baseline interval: 7.31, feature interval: 6.34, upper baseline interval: 4.45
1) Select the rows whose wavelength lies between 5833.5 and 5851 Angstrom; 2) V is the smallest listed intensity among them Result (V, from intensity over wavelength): 6.026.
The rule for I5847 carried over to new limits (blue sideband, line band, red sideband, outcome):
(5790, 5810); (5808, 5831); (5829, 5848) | 0.83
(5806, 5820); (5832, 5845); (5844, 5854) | -0.42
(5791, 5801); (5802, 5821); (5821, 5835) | 0.09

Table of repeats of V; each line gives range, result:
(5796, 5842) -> 5.348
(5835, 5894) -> 1.148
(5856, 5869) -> 5.09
